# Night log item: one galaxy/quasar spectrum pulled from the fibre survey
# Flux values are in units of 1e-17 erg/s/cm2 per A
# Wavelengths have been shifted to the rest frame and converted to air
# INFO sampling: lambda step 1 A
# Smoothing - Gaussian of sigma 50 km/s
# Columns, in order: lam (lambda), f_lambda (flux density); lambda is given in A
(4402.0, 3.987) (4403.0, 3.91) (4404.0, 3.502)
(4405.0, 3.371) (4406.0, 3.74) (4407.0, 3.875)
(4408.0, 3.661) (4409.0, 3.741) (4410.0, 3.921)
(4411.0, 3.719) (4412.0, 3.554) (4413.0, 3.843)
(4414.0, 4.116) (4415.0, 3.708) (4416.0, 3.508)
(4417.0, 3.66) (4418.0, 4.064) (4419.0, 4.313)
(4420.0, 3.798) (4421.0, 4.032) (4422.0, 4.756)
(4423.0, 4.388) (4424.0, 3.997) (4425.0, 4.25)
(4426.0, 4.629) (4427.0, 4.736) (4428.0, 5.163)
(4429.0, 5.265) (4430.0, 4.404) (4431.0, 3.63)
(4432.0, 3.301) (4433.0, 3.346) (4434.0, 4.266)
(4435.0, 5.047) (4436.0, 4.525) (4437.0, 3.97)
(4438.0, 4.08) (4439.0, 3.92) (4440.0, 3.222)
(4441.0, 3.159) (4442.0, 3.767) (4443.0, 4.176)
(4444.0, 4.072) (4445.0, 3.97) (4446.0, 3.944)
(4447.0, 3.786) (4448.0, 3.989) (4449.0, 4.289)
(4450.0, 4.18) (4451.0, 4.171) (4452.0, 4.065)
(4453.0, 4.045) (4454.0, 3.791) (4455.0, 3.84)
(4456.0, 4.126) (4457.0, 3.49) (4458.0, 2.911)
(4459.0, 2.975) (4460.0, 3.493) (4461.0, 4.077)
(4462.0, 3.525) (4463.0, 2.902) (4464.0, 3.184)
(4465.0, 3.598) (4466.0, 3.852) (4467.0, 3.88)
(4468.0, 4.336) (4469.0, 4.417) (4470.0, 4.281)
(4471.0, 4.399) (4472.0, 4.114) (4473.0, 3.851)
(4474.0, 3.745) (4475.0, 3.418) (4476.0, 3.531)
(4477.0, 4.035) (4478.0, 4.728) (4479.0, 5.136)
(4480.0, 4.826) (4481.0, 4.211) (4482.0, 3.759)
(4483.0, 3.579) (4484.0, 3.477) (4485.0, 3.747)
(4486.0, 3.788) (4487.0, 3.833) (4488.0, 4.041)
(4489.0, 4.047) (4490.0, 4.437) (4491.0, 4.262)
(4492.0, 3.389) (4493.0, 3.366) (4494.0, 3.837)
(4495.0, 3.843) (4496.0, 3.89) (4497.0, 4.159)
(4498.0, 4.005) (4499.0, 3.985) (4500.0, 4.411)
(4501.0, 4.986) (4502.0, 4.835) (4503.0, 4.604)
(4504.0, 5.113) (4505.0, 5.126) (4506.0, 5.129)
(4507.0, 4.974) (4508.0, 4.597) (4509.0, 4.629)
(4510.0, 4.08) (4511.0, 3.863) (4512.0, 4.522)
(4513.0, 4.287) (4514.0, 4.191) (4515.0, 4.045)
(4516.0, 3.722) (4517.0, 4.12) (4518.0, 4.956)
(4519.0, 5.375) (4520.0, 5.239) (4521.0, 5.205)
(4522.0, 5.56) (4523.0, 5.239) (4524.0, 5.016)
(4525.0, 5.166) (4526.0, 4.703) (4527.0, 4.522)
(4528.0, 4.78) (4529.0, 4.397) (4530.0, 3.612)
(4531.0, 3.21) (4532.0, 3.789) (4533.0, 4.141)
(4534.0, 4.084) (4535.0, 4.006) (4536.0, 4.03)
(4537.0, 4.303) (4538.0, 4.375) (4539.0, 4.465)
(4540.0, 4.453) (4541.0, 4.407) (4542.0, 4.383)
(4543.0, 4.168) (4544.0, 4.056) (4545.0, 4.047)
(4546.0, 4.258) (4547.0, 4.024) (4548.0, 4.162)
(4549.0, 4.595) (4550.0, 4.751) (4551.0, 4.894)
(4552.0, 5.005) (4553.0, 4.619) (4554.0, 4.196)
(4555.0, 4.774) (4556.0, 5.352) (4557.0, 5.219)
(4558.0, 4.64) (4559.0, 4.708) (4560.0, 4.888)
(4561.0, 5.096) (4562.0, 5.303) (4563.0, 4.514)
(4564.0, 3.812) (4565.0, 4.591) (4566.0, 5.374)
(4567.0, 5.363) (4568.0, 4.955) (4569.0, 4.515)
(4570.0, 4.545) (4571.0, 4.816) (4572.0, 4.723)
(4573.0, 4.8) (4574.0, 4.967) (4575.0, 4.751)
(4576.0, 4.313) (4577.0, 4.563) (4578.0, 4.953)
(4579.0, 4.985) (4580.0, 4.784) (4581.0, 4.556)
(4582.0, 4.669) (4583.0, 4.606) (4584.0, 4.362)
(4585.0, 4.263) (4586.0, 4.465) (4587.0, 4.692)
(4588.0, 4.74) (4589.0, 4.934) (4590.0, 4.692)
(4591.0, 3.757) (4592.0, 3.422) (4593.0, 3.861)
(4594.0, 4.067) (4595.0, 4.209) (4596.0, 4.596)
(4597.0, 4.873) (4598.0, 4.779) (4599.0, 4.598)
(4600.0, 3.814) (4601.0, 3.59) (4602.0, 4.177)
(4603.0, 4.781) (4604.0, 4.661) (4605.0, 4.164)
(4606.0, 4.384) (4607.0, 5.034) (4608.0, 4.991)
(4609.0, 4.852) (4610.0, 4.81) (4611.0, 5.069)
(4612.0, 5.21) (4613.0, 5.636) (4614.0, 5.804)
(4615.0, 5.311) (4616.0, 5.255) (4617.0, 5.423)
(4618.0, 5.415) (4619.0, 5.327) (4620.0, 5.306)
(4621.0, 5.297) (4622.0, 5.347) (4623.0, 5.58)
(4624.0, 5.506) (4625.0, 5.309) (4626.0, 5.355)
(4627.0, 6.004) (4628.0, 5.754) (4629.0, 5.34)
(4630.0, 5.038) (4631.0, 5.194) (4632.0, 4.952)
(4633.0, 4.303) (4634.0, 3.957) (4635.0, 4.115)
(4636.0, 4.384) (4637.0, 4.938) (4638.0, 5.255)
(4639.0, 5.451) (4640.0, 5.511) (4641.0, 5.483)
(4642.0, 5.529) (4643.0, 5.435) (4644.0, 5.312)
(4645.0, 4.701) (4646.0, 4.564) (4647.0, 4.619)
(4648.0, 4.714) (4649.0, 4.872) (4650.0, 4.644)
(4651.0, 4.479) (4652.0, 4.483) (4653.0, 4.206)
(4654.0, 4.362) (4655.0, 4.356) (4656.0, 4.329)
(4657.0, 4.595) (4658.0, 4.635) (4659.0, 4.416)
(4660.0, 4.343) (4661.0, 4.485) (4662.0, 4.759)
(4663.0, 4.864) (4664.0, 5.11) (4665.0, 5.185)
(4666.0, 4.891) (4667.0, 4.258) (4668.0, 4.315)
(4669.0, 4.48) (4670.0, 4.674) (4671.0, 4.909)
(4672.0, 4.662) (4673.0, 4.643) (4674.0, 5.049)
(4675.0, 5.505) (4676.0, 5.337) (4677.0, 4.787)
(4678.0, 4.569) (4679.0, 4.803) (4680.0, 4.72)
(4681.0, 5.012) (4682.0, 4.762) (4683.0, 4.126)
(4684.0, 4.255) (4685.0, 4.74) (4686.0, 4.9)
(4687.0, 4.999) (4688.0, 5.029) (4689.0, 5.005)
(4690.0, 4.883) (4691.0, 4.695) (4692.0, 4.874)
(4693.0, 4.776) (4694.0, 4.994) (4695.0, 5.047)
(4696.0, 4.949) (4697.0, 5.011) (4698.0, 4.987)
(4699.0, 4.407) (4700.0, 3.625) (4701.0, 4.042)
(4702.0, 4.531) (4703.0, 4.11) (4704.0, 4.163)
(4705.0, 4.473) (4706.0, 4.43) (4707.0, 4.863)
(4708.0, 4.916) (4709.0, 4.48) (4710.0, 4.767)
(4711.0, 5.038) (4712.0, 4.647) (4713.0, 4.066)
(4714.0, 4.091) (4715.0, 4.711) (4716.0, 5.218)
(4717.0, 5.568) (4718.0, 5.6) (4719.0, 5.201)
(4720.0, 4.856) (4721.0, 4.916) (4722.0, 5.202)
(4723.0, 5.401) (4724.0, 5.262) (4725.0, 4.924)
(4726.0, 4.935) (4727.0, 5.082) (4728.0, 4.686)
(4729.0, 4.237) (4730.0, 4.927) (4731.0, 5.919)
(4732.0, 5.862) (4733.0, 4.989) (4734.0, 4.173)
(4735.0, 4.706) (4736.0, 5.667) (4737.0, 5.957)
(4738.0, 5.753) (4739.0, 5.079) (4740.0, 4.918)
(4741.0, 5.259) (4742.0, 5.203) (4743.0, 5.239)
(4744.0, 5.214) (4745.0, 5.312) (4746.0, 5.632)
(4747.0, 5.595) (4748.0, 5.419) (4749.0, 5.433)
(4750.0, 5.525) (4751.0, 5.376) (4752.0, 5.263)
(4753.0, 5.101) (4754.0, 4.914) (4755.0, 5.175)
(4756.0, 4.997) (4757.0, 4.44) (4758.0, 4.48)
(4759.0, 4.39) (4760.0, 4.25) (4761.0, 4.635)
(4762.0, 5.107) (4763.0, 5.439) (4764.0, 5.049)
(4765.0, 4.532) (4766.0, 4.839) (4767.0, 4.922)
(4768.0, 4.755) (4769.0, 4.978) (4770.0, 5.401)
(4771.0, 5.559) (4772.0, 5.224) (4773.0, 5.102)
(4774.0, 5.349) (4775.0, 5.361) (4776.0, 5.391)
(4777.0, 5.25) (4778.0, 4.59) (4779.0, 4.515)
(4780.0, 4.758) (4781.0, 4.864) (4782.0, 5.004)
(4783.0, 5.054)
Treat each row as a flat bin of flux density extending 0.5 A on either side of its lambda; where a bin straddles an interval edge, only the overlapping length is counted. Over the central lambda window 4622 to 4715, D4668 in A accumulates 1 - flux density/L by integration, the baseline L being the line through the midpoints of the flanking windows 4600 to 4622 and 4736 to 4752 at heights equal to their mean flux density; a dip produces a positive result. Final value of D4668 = 6.5 A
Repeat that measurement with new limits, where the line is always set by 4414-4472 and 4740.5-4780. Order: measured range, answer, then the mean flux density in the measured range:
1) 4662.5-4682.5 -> -0.22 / 4.83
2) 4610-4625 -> -2.57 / 5.37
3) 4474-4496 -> 0.88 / 3.96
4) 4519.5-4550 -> -0.88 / 4.42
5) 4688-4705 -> 0.76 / 4.64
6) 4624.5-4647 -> -2.08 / 5.08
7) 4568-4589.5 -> -1.08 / 4.67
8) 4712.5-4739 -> -0.61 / 5.07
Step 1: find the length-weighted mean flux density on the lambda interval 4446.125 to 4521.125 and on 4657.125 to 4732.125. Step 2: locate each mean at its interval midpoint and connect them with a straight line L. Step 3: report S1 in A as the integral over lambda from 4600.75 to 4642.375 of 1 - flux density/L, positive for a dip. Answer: -4.76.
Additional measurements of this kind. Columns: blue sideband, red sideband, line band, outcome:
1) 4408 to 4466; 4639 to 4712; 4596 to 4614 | -0.8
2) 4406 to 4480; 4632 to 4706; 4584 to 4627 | -2.8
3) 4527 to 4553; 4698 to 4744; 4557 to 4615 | -3.1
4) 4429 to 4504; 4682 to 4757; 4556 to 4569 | -1.6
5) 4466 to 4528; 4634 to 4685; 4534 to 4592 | -1.0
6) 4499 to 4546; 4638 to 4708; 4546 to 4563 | -0.7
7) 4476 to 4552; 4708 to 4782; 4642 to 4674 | 0.7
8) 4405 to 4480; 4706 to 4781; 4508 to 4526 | -1.8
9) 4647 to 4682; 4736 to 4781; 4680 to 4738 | 0.6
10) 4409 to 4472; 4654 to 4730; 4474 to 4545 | -2.2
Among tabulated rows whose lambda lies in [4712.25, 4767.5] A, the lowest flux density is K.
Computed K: 4.066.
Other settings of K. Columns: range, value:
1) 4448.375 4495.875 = 2.902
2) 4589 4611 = 3.422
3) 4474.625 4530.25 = 3.366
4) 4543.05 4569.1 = 3.812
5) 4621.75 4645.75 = 3.957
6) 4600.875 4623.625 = 3.59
